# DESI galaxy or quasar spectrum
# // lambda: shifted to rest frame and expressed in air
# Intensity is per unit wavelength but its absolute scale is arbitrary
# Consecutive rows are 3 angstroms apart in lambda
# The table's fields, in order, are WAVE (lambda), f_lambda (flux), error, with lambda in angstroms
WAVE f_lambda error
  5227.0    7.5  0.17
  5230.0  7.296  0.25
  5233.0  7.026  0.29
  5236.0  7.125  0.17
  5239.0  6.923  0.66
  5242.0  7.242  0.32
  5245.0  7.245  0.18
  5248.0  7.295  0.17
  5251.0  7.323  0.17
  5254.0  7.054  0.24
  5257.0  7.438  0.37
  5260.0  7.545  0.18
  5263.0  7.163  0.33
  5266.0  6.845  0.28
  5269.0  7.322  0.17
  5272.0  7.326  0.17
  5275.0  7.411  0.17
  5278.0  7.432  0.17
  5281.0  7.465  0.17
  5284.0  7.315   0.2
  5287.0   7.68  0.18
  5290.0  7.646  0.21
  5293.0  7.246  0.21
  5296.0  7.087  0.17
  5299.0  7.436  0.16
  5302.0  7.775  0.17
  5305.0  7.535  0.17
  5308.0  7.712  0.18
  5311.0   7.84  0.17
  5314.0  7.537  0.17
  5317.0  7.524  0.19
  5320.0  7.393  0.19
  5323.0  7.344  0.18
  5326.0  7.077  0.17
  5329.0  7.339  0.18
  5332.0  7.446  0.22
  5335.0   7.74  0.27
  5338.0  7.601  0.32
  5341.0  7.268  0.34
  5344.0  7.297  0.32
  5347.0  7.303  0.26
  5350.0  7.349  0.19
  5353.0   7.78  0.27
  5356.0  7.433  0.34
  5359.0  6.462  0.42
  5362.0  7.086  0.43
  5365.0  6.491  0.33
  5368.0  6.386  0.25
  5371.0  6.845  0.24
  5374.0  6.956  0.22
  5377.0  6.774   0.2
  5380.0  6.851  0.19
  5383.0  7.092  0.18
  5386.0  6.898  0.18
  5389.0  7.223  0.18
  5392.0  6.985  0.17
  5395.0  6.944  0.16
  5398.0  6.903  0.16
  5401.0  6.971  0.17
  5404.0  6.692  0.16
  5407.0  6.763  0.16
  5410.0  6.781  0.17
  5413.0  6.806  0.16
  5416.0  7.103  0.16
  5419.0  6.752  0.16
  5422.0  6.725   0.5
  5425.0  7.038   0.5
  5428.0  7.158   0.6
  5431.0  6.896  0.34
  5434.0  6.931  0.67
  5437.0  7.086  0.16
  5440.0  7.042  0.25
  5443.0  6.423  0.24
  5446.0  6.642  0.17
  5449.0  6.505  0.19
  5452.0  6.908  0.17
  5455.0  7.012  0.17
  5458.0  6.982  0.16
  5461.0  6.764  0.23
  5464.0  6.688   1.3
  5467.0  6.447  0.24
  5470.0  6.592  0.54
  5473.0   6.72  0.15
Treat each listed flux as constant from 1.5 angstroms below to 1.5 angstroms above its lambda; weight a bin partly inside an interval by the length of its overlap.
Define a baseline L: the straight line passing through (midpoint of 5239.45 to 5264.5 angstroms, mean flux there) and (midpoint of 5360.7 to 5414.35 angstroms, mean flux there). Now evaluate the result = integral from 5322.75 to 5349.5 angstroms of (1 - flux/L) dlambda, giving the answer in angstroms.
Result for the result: -1.4 angstroms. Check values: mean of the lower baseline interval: 7.27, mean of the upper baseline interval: 6.86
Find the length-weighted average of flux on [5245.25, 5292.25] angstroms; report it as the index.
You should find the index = 7.35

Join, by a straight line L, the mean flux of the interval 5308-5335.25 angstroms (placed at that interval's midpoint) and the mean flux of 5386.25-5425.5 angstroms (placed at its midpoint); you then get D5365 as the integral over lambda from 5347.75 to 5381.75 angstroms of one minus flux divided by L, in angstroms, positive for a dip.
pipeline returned 1.1 angstroms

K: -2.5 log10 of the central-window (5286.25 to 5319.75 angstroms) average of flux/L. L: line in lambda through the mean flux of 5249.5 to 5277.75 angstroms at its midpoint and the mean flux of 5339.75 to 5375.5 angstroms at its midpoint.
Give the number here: -0.05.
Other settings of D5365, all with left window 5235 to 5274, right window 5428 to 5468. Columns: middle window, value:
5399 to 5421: 0.2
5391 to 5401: 0.0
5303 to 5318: -1.1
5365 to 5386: 0.5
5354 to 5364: 0.0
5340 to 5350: -0.4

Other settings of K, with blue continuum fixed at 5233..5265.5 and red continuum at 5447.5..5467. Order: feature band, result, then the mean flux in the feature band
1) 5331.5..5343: -0.07 mag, 7.51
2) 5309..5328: -0.06 mag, 7.46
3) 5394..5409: 0.01 mag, 6.85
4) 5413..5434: -0.01 mag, 6.93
